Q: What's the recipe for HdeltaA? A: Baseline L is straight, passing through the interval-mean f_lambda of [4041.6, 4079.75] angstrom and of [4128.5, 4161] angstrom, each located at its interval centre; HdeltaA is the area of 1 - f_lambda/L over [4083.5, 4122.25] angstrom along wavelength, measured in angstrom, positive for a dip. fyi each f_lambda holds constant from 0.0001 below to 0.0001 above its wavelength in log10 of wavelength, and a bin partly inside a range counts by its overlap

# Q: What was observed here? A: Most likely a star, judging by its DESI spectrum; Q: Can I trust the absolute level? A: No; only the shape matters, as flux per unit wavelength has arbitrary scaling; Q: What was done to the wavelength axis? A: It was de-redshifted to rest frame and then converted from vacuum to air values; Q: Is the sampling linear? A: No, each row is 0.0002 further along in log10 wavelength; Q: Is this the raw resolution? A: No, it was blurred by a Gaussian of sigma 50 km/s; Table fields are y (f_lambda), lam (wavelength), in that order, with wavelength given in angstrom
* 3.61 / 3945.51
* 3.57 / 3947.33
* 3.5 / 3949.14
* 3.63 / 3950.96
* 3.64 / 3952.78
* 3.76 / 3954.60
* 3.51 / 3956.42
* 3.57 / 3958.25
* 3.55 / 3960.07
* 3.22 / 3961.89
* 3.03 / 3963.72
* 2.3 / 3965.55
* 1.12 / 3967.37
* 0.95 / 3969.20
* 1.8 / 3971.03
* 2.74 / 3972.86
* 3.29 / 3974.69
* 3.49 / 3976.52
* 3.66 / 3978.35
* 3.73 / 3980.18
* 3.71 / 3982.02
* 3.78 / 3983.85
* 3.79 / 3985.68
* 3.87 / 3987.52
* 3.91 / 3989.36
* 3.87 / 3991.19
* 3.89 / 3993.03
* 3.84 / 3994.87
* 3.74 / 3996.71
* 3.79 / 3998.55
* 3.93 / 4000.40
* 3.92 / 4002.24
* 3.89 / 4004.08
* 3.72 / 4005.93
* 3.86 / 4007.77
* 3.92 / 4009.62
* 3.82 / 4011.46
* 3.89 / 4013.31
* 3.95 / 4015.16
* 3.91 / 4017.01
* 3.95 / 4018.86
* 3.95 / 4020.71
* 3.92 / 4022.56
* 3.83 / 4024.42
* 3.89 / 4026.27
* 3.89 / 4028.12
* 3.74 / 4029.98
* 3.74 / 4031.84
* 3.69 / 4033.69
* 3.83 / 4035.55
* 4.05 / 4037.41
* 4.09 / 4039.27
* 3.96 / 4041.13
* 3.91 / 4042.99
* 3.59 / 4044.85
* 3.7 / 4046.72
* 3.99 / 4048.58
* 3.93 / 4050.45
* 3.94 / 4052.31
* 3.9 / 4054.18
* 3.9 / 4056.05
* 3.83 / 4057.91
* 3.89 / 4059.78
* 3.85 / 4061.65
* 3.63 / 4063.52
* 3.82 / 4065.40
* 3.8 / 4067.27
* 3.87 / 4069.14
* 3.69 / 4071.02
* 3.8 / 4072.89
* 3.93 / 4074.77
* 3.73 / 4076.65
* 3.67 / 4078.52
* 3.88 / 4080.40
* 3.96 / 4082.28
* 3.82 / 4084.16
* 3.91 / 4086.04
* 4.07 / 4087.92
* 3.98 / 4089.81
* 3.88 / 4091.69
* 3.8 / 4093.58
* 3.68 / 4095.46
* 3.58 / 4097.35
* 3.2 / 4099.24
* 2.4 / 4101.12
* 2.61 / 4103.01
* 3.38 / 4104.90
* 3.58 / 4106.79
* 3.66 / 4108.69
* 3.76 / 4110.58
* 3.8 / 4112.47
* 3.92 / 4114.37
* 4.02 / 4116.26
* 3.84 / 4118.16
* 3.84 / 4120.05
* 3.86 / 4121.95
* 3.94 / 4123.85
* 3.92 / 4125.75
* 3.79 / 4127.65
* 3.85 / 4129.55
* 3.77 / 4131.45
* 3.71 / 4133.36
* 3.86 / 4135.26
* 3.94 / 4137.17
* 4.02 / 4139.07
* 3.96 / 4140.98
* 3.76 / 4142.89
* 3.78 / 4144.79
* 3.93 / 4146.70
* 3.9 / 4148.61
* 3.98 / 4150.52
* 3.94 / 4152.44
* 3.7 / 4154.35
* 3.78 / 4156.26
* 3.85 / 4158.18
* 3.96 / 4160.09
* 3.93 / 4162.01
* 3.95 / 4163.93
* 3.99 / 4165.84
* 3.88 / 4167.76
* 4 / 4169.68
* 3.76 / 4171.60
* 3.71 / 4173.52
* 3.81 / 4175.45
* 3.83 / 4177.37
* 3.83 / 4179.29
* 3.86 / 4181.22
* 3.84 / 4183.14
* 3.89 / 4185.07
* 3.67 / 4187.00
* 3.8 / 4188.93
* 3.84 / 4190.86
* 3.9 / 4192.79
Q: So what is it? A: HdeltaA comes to 2.0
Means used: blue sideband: 3.82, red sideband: 3.86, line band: 3.64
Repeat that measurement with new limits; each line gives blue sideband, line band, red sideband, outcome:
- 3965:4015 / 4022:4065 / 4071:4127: -3.48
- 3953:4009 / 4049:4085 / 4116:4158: -1.86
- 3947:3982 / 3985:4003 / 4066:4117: -3.64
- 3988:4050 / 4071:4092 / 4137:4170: 0.08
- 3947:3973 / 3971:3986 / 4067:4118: -1.88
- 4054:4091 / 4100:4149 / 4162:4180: 1.75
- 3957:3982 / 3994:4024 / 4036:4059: -4.43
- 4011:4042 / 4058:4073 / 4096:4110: -1.03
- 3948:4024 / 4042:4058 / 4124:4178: -0.94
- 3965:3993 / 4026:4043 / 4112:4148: -2.46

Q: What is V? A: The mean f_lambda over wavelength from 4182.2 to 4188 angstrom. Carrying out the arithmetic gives 3.8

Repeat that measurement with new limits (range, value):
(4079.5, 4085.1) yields 3.89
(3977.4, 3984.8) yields 3.72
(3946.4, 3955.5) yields 3.62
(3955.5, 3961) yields 3.54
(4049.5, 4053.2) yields 3.94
